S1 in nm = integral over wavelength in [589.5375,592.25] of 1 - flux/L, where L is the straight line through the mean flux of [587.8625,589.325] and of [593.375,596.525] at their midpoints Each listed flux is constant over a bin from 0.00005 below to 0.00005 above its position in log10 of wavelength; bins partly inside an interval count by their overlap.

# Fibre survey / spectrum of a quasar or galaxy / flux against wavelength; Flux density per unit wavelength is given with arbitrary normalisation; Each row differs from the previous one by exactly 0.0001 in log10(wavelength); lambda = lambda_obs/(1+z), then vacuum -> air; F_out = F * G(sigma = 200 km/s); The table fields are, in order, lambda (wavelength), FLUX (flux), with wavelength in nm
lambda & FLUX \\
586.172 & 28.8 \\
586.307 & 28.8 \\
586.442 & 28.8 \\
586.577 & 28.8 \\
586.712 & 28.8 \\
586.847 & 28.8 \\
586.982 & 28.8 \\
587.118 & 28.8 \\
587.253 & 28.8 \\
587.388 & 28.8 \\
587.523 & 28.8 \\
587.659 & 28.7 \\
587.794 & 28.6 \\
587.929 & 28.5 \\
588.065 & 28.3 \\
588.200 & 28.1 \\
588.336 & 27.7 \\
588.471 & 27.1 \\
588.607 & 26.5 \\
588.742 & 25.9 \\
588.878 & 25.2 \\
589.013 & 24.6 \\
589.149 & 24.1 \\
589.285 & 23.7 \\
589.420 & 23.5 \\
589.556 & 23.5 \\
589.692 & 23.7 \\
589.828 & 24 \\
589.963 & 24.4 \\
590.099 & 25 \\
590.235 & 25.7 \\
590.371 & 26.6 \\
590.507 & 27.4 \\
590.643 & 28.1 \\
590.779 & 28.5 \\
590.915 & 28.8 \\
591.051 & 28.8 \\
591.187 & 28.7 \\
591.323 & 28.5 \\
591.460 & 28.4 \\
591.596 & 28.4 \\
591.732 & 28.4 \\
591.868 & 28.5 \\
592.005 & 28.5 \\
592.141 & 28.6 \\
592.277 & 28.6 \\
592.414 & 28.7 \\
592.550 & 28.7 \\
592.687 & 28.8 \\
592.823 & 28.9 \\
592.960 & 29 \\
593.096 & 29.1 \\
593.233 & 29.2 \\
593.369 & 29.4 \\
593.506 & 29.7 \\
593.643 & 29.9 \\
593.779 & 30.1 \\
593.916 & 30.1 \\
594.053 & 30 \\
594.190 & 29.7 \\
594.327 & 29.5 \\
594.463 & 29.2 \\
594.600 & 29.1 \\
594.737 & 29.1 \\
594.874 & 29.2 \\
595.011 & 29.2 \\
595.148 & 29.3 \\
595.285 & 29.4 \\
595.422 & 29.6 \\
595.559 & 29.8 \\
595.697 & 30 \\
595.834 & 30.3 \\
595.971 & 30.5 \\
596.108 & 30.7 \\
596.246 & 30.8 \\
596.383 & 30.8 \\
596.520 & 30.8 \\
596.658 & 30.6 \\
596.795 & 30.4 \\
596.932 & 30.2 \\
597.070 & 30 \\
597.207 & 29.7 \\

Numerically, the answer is 0.04 nm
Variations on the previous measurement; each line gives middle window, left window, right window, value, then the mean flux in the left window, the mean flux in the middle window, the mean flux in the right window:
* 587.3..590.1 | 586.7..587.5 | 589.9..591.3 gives 0.19 nm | 28.8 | 26.2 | 27.3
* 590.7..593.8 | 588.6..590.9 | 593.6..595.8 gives -0.15 nm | 25.4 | 28.9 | 29.6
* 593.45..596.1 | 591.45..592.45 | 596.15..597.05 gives 0.01 nm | 28.5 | 29.7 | 30.6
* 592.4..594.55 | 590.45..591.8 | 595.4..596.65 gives 0.00 nm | 28.4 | 29.4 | 30.4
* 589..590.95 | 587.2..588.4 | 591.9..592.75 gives 0.21 nm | 28.5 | 25.4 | 28.6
